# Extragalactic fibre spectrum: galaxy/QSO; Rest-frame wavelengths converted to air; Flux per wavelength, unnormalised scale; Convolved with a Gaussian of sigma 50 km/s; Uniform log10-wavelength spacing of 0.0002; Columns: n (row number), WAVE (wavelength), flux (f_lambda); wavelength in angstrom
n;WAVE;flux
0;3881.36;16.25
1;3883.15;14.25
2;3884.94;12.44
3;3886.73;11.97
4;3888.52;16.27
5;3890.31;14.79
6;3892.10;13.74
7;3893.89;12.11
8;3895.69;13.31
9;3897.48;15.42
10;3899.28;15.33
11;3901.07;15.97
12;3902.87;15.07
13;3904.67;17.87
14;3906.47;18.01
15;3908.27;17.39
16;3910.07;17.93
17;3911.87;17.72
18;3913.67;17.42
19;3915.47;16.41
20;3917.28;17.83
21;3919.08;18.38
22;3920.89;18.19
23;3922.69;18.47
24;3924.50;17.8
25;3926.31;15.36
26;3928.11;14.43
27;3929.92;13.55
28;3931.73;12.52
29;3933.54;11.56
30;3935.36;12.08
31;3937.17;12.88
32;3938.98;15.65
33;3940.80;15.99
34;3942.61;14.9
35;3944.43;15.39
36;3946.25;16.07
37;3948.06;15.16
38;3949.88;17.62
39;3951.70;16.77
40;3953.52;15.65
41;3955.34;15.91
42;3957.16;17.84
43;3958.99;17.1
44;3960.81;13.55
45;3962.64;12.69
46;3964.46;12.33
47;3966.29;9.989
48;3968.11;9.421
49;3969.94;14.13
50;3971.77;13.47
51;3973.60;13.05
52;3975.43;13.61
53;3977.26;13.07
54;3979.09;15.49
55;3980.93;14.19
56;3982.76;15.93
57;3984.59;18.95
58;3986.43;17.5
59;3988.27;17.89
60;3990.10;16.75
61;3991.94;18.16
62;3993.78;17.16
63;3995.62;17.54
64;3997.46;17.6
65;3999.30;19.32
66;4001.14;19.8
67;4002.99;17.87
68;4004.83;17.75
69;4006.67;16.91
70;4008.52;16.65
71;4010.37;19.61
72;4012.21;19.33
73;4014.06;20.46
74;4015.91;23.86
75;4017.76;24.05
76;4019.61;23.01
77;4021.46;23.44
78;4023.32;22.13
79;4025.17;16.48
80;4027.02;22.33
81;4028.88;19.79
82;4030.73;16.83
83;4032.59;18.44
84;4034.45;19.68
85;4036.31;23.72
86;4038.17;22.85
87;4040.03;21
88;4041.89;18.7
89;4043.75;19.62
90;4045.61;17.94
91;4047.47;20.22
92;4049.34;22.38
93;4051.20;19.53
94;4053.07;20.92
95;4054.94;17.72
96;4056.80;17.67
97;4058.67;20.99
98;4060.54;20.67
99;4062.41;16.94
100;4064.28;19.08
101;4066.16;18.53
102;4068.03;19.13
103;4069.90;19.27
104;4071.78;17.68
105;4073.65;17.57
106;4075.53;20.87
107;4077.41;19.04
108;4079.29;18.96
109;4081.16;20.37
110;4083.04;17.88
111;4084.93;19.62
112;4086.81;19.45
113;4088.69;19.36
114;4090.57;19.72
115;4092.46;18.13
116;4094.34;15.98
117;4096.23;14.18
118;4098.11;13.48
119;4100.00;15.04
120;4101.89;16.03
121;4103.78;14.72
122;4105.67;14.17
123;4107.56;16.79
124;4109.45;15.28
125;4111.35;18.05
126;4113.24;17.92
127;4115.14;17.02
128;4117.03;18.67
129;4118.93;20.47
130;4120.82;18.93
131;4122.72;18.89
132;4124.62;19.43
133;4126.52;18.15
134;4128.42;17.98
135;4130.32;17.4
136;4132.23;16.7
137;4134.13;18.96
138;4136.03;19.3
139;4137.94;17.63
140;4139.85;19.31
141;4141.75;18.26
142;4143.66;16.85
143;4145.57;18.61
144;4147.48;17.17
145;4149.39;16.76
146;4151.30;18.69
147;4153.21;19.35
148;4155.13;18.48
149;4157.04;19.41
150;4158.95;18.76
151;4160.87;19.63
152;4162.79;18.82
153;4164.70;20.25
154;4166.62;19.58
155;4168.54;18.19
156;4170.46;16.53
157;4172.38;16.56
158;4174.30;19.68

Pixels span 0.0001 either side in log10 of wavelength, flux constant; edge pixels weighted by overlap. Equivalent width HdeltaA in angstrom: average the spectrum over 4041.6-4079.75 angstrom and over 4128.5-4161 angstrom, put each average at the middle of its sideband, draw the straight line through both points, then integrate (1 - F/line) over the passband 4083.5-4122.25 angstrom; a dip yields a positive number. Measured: 3.2 angstrom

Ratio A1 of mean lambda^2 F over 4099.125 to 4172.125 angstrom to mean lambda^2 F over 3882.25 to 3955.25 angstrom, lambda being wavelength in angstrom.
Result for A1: 1.29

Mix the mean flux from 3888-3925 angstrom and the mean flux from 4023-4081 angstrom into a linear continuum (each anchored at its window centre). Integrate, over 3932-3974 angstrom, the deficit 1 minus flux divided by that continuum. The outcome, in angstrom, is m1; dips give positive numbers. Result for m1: 7.53 angstrom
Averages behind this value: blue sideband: 16.4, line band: 14.3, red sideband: 19.6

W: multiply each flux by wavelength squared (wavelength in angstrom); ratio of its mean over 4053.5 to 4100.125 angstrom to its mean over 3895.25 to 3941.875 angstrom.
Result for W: 1.3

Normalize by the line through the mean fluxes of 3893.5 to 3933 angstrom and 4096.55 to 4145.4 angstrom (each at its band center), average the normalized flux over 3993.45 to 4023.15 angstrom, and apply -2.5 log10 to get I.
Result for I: -0.179 mag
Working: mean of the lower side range 16.2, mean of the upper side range 17.4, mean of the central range 19.8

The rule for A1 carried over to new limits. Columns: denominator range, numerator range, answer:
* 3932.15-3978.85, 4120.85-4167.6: 1.43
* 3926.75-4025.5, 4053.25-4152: 1.17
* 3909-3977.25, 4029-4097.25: 1.35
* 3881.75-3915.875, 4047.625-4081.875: 1.36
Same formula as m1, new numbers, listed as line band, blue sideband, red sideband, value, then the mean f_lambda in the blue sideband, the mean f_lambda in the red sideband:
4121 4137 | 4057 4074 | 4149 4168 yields 0.50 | 18.9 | 19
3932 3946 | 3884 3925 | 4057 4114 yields 1.97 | 16.1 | 17.8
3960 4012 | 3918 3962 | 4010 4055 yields 6.76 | 15.5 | 20.6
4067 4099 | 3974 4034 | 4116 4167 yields 0.45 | 18.5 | 18.6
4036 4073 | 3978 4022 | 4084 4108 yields -4.44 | 18.7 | 16.7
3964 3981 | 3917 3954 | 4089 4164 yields 3.31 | 15.5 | 17.7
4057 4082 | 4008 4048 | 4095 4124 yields -0.77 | 20.5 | 16.7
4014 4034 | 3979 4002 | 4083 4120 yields -4.17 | 17.5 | 17.1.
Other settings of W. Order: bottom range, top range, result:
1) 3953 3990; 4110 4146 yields 1.35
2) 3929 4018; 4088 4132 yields 1.15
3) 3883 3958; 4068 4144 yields 1.26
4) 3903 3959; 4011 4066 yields 1.33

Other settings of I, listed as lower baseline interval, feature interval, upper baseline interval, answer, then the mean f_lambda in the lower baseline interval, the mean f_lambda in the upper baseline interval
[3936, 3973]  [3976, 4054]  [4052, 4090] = -0.13 mag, 14.6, 19.1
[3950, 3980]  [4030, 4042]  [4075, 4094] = -0.18 mag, 14.1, 19.2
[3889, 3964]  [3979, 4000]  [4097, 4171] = -0.06 mag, 15.6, 17.8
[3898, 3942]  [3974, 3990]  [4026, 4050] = 0.16 mag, 16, 20.2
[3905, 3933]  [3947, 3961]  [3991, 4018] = 0.08 mag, 16.7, 18.9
